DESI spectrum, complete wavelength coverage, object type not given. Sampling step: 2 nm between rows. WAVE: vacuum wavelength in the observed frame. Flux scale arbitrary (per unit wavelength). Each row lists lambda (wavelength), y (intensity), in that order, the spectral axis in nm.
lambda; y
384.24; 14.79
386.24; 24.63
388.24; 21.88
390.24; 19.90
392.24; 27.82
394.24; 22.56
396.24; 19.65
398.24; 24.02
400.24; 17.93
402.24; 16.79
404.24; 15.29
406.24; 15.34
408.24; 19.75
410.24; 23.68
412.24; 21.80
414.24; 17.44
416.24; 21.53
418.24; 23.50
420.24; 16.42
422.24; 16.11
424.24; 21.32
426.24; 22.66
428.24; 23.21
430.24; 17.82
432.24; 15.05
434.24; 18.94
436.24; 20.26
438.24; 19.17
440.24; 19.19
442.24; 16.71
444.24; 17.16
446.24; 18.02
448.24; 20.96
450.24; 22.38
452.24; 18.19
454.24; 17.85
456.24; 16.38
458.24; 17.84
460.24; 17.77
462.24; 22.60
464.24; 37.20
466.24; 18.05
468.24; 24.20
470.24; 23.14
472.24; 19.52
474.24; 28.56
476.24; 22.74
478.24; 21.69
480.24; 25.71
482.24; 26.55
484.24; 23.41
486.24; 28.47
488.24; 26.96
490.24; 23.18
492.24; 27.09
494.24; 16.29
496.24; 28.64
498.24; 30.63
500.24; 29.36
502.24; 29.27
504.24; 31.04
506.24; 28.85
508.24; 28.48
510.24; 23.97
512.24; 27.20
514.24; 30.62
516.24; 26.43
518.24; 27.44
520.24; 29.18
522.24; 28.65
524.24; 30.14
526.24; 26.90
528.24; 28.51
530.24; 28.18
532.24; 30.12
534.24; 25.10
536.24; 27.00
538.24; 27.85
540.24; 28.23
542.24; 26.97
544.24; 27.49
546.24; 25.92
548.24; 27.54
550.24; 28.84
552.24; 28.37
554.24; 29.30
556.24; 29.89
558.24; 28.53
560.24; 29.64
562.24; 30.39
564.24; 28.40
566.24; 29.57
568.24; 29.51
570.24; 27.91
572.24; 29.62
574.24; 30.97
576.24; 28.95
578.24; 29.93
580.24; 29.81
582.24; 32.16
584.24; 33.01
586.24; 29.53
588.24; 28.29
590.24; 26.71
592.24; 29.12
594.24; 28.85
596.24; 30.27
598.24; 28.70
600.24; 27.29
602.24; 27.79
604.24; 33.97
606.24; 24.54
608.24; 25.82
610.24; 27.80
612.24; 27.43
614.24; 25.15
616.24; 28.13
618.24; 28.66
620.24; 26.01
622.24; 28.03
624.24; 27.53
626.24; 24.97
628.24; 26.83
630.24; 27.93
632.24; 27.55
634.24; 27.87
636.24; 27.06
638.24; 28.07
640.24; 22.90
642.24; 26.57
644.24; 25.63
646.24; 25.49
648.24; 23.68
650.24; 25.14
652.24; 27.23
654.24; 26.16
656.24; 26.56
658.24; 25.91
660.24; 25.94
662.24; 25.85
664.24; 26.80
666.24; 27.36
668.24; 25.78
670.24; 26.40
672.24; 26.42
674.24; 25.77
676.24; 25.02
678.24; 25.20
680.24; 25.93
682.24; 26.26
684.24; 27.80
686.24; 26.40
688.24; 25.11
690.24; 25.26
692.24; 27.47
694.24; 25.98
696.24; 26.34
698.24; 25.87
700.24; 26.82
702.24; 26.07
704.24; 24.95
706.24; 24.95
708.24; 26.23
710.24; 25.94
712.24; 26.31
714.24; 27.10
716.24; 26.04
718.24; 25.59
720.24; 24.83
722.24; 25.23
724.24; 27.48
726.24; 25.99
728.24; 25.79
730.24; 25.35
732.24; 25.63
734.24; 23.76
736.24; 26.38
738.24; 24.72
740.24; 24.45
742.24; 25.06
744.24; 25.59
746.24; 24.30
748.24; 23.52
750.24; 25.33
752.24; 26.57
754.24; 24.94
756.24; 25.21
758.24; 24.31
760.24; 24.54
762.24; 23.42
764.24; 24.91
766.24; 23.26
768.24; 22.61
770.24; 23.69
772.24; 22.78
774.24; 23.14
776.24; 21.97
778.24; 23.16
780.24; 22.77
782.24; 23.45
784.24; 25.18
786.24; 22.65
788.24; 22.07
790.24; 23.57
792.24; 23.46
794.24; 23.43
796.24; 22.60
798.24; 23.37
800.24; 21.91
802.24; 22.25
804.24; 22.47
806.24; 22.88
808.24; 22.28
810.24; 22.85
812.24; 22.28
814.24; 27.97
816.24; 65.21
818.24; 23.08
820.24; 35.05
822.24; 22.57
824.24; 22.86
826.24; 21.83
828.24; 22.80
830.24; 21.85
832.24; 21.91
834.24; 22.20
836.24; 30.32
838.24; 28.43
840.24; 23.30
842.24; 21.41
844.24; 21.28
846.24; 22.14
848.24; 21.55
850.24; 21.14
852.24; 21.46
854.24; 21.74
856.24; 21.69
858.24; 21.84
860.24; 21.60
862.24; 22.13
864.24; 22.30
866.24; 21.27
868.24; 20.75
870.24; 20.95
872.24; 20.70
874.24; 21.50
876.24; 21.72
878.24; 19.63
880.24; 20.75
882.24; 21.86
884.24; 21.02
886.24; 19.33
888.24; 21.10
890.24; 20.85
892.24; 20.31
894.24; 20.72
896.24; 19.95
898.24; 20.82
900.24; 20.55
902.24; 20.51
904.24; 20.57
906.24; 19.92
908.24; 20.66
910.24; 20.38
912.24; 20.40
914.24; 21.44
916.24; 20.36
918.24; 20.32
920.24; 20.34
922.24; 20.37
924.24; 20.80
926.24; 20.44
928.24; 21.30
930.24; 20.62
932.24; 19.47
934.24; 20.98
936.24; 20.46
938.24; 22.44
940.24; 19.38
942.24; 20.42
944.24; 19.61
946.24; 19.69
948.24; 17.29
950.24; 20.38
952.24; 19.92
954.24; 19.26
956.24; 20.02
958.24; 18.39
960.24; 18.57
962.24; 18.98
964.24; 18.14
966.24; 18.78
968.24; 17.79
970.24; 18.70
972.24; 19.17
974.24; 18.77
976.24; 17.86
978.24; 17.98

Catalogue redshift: 0.244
